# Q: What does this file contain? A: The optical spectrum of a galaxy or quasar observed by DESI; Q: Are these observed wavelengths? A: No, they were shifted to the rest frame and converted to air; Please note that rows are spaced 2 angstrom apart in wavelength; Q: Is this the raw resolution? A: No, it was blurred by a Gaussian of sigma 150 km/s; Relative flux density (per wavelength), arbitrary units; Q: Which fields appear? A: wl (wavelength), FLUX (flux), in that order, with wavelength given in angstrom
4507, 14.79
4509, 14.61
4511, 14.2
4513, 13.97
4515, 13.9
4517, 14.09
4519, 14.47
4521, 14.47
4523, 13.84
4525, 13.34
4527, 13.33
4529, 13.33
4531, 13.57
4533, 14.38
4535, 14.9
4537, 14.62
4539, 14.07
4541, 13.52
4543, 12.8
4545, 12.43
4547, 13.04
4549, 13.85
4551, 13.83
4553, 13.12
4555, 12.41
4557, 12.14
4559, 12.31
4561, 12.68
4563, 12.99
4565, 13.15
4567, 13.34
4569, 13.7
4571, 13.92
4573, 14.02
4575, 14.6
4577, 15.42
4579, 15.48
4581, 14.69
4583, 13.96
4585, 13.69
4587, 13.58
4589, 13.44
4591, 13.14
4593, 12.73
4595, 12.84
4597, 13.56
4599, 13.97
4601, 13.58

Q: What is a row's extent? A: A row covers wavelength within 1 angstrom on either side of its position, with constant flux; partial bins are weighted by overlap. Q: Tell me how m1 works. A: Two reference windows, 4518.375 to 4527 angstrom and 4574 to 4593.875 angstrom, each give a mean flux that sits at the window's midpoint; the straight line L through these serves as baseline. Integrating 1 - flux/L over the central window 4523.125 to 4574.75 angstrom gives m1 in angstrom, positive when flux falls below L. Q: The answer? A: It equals 2.1 angstrom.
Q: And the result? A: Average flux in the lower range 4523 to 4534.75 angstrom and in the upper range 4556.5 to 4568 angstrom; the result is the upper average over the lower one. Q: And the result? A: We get 0.93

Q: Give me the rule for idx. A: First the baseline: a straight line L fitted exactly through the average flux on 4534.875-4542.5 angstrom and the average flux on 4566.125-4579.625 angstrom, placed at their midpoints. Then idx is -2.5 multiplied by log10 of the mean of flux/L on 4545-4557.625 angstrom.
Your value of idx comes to 0.09 mag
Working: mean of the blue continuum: 14.1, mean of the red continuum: 14.3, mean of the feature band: 13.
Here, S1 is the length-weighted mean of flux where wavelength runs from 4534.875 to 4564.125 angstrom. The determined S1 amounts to 13.2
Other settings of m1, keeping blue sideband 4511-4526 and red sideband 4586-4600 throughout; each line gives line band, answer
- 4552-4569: 1.0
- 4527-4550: 0.3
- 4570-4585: -1.2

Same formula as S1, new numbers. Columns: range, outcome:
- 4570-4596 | 14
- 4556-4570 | 12.9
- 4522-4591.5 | 13.6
